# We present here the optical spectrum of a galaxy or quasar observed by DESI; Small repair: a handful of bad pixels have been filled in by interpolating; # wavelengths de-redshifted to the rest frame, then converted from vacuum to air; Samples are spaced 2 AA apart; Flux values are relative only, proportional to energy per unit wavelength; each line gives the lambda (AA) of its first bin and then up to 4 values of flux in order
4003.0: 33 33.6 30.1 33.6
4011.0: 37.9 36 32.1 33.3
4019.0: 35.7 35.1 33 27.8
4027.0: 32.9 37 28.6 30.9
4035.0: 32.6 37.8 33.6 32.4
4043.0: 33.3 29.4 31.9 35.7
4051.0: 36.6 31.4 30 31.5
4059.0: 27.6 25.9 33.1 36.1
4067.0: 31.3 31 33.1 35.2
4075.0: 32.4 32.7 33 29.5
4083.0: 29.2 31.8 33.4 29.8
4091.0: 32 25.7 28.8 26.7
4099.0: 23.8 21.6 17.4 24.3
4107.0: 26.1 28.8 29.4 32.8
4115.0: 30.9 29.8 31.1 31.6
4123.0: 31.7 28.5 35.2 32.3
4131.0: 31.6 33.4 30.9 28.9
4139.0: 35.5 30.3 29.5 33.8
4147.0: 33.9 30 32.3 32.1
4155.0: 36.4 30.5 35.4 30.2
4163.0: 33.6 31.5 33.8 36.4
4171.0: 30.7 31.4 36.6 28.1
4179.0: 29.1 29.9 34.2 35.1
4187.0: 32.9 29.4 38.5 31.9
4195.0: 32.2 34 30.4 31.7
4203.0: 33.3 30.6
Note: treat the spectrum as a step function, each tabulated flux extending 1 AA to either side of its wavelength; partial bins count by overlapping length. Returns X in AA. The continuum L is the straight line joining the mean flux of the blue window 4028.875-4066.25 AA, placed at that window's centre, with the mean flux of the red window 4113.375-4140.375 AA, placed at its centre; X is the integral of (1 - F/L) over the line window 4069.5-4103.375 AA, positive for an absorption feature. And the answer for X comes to 2.7 AA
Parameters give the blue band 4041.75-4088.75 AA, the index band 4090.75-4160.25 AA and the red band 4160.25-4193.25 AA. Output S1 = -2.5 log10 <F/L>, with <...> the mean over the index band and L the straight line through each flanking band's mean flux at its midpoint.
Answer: 0.078 mag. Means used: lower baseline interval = 31.9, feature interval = 30.1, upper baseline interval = 32.6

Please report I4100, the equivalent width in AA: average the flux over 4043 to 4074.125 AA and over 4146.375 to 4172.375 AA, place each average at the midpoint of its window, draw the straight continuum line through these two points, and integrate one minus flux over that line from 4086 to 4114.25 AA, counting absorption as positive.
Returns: 4.5 AA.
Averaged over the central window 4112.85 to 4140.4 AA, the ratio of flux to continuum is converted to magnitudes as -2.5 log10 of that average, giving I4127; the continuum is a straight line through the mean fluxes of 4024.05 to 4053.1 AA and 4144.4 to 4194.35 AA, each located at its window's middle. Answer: 0.04 mag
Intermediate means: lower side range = 32.8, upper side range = 32.7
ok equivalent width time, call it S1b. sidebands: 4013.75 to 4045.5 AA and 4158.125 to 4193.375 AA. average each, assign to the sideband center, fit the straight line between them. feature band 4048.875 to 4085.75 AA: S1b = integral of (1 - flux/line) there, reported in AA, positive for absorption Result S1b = 1.1 AA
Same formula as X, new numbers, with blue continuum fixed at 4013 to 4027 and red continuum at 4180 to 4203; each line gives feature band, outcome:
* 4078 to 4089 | 0.6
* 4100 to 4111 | 2.9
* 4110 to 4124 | 0.8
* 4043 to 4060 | 0.6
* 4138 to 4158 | 0.3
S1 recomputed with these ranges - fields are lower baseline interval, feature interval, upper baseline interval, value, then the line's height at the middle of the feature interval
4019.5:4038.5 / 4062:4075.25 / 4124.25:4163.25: -0.017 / 32.7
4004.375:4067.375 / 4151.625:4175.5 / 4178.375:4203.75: -0.018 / 32.6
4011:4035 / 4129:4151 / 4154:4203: 0.032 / 32.8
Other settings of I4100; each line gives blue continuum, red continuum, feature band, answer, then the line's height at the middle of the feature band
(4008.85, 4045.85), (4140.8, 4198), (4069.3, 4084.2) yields 0.44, 33.1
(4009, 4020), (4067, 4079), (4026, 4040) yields 0.35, 34.2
